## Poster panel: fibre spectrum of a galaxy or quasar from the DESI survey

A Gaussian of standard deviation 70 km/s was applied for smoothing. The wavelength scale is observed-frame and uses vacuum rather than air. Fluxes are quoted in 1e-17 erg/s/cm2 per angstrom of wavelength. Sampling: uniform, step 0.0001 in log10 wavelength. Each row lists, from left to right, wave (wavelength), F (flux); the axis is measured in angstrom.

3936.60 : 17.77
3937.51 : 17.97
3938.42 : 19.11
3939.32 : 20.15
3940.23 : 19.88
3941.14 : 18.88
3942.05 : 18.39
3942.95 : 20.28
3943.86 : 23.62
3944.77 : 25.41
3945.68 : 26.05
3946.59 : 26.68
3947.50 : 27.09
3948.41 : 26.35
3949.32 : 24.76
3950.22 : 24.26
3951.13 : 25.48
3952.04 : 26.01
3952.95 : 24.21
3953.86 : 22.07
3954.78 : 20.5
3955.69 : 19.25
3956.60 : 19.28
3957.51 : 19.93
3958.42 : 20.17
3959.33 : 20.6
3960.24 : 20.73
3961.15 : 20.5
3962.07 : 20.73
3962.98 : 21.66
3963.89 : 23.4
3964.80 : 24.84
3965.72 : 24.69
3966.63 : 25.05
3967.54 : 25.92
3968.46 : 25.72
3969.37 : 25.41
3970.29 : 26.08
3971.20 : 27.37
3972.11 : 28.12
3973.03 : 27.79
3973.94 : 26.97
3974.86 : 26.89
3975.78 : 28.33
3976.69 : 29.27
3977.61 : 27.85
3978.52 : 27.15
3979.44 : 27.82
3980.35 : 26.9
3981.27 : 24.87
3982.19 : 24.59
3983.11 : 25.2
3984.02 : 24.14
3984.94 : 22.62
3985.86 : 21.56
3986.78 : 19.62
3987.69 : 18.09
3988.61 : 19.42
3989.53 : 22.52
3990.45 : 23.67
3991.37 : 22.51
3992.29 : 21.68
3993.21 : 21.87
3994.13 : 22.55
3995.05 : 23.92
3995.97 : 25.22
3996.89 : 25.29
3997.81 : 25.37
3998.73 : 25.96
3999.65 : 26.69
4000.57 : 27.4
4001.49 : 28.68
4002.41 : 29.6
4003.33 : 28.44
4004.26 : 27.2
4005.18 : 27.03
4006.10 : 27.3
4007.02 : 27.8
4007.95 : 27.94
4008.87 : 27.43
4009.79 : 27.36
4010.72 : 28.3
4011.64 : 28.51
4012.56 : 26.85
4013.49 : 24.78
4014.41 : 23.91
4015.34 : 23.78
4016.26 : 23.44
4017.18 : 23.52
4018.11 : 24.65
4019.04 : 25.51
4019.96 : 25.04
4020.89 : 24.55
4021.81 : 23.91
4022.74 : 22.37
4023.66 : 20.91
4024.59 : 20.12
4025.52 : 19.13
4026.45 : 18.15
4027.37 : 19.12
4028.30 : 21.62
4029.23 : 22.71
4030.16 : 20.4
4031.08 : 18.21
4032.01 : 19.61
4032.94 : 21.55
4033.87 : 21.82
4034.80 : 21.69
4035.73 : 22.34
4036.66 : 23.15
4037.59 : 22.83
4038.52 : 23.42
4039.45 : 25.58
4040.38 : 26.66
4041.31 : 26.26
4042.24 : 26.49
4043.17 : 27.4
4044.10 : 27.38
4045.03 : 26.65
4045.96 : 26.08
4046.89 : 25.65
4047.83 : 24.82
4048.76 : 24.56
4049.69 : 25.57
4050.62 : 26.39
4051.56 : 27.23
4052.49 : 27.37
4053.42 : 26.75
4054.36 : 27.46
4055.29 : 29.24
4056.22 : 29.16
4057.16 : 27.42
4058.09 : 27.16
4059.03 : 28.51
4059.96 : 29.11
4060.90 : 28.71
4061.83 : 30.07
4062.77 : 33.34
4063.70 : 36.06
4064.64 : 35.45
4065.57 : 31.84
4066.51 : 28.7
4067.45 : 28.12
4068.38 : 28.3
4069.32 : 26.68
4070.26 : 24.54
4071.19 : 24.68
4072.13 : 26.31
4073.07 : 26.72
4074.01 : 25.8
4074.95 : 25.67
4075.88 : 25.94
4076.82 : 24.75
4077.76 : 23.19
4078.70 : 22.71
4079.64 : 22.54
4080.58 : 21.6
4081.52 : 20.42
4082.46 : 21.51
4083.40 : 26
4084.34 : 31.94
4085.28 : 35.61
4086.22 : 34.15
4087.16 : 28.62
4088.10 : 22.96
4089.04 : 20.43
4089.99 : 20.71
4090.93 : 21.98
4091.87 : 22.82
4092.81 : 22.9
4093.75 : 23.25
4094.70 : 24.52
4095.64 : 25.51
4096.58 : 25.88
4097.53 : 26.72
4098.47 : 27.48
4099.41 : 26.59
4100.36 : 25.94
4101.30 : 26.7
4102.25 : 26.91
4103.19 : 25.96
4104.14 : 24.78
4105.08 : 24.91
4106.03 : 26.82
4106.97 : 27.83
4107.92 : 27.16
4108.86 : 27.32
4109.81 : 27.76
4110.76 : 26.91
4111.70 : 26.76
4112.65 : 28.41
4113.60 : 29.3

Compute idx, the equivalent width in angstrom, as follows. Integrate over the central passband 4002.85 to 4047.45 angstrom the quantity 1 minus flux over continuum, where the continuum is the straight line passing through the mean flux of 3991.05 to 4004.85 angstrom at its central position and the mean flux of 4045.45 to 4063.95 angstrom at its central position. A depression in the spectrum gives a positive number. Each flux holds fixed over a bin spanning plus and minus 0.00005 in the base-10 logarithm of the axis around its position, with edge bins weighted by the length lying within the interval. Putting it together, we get 4.0 angstrom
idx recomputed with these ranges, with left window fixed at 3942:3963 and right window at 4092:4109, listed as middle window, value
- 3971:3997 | -1.28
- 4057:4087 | -2.80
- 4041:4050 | -0.50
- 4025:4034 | 1.55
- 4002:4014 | -1.82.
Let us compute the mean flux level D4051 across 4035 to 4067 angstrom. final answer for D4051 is 27.5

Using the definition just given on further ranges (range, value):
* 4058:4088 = 27.6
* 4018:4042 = 22.4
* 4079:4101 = 25.2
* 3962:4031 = 24.7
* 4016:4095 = 25.3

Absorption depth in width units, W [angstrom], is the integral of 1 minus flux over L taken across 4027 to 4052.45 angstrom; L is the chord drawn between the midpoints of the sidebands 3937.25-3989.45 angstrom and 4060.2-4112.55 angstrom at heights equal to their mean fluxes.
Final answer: 1.5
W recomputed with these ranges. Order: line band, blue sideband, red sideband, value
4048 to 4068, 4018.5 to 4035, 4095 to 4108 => -4.6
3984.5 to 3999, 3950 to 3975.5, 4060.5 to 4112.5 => 1.1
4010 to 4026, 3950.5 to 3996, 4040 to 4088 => 0.9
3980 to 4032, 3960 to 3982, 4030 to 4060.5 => 2.9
